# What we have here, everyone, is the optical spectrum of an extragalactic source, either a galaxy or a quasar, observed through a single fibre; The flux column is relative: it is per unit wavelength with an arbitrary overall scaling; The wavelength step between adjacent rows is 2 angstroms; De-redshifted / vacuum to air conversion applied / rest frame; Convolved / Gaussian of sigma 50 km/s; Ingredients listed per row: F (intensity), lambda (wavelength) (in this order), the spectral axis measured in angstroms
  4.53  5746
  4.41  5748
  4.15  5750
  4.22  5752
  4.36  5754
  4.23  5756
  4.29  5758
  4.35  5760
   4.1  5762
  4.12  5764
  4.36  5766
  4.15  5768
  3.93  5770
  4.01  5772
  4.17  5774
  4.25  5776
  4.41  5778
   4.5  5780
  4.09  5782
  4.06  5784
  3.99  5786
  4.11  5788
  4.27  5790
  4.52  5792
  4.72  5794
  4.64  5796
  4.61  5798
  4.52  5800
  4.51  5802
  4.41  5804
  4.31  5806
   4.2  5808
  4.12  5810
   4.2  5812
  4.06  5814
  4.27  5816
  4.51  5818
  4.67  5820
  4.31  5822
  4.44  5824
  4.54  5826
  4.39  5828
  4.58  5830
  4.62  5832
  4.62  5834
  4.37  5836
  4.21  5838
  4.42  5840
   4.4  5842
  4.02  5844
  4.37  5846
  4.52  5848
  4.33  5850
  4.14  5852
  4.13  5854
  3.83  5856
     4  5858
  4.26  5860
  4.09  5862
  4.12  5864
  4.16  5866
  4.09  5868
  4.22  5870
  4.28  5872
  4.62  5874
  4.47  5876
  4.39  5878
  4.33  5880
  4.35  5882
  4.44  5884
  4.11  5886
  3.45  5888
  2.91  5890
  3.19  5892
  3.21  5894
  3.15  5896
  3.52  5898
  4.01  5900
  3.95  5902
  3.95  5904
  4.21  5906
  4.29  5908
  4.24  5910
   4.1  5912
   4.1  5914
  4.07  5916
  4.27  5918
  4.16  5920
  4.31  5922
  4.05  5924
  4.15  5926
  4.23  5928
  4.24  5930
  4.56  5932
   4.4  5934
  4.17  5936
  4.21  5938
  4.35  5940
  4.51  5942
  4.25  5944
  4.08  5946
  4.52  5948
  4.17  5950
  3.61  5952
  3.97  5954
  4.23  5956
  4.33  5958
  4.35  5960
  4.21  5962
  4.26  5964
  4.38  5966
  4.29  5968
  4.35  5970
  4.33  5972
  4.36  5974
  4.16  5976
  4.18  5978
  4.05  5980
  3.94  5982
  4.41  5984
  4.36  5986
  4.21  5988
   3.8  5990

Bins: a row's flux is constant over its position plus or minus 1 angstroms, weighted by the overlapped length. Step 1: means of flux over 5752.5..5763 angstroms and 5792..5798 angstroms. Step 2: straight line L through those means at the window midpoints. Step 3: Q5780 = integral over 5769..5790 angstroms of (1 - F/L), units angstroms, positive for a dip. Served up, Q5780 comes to 1.5 angstroms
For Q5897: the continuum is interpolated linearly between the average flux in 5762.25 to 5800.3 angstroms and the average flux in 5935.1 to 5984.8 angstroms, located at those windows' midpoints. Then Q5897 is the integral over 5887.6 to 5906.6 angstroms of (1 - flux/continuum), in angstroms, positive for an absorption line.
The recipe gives 3.1 angstroms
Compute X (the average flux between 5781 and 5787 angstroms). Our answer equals 4.05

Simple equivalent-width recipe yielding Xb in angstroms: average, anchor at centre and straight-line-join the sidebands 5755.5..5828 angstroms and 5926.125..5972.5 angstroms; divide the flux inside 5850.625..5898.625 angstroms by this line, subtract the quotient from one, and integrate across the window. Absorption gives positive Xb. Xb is 3.3 angstroms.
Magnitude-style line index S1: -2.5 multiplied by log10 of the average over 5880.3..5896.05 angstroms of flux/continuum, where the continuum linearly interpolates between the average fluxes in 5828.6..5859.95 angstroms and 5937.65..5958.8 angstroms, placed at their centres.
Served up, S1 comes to 0.16 mag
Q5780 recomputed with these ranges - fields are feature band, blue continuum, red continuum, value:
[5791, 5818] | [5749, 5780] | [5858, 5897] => -1.69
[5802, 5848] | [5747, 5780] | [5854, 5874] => -2.16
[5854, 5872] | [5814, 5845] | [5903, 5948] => 0.99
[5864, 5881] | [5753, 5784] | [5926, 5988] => -0.30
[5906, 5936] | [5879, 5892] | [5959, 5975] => -1.16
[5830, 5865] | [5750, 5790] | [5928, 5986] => -0.45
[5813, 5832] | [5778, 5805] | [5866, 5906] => -0.87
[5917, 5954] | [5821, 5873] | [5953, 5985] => 0.20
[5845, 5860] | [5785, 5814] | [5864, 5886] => 0.46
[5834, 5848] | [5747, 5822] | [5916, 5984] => -0.22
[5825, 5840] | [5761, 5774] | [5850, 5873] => -1.26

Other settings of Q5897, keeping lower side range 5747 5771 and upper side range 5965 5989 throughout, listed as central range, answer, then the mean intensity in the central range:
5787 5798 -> -0.6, 4.47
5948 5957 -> 0.4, 4.05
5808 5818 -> 0.1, 4.2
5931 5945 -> -0.3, 4.35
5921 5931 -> 0.1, 4.2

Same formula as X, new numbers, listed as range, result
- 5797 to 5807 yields 4.47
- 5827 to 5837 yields 4.52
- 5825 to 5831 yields 4.5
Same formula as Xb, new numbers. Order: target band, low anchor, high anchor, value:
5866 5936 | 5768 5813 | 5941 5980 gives 3.2 angstroms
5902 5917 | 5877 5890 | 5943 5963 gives 0.0 angstroms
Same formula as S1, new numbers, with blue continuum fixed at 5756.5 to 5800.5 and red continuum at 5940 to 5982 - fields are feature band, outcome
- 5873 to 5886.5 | -0.04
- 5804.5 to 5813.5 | 0.01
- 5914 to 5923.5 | 0.01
